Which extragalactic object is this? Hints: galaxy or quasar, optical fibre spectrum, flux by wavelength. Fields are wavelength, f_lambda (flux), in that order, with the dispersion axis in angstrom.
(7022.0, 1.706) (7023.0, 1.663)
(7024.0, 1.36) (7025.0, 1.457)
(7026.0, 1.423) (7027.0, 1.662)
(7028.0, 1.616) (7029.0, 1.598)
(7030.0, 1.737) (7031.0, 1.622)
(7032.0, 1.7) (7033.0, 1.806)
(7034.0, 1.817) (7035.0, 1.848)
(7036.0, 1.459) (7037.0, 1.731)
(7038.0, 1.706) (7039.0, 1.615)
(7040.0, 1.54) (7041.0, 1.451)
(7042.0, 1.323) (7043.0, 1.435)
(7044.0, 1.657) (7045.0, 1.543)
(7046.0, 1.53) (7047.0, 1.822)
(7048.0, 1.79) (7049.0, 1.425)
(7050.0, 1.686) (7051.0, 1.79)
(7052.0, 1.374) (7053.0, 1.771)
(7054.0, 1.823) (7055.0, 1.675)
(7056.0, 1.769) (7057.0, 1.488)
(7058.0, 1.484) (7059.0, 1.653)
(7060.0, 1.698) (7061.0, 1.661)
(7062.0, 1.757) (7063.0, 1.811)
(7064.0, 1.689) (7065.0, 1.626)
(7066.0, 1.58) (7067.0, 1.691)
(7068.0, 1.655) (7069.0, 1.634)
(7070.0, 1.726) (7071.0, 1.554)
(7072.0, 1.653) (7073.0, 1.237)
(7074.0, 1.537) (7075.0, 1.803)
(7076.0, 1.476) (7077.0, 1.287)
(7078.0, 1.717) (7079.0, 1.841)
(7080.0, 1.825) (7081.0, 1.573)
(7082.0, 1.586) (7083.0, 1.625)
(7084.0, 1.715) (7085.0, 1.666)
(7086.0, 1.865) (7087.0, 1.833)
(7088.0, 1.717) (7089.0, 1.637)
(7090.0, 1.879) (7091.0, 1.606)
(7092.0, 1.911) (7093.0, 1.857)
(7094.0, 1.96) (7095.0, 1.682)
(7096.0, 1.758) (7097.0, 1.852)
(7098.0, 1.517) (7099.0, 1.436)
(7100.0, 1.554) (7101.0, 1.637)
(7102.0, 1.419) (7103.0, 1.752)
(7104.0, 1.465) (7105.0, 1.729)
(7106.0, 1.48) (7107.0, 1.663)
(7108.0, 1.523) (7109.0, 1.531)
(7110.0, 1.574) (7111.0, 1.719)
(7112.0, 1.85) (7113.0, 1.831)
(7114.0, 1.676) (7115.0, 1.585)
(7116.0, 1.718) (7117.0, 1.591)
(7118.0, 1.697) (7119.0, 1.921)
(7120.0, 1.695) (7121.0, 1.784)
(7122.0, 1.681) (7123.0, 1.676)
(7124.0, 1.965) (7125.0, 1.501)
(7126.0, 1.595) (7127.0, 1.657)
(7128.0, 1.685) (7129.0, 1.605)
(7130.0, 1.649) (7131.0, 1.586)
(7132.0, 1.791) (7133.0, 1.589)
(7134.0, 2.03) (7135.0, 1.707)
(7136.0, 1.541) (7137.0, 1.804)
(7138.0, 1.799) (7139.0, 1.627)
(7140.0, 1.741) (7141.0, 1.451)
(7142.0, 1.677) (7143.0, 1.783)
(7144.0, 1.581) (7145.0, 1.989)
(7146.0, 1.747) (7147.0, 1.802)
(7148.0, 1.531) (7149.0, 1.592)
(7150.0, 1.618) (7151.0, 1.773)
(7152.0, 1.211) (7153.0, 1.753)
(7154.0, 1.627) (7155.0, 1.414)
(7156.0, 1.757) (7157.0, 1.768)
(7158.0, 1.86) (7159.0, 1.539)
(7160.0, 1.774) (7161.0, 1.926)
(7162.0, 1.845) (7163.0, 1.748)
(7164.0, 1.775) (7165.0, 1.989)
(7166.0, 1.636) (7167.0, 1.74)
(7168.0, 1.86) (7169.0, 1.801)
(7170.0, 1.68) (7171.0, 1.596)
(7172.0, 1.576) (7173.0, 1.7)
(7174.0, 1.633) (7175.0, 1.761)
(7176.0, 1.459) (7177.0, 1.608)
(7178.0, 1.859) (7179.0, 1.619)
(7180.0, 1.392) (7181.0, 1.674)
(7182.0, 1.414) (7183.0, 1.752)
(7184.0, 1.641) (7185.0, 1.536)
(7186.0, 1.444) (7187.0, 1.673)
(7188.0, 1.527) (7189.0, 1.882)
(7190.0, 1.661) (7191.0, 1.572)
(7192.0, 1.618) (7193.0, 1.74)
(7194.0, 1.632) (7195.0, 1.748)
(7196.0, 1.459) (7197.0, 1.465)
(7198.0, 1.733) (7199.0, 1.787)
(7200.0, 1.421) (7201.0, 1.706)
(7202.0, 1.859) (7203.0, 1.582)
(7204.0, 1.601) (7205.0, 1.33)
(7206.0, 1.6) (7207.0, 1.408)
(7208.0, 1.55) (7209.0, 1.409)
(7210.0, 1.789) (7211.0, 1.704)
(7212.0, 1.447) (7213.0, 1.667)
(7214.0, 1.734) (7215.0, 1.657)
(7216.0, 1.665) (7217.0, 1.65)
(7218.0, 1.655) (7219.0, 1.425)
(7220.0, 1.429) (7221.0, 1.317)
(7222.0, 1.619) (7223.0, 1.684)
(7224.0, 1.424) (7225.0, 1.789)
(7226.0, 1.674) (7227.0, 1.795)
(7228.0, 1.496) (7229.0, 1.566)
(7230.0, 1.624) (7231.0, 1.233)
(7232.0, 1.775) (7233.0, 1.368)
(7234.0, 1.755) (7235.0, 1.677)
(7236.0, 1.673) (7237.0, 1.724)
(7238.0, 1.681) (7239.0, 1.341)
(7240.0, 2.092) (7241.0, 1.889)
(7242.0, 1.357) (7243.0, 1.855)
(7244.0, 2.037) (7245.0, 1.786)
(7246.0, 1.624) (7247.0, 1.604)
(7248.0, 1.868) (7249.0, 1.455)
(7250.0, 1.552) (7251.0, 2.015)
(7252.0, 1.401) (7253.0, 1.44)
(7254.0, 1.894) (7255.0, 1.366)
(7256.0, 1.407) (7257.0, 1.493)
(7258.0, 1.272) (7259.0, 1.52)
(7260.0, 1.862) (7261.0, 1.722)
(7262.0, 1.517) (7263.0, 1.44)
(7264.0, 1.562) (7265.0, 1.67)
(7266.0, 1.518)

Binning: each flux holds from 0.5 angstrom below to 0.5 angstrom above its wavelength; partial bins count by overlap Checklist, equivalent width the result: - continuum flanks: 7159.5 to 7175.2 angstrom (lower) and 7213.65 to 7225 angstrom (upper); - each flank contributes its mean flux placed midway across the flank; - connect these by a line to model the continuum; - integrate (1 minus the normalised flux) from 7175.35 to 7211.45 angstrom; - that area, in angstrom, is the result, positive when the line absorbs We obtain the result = 1.2 angstrom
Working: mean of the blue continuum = 1.75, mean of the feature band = 1.61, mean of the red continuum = 1.58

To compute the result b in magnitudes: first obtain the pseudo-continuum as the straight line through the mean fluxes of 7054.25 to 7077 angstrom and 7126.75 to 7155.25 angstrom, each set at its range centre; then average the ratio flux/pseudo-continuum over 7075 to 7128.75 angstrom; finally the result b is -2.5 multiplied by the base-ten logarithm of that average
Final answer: -0.02 mag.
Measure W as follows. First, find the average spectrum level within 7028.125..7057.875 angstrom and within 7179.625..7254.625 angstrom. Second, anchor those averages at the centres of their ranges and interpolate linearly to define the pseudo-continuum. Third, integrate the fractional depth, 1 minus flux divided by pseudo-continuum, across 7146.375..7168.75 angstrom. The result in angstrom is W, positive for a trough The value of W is -1.1 angstrom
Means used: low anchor 1.64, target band 1.71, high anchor 1.62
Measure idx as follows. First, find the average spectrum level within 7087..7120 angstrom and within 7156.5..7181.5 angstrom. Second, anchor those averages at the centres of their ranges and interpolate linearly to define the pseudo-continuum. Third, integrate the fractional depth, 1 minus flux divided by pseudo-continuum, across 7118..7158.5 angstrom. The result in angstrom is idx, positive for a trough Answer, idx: 0.2 angstrom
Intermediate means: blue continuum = 1.68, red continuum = 1.71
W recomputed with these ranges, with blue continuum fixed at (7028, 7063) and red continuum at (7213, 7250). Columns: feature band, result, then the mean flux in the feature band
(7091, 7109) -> -0.1 angstrom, 1.65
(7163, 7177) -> -0.6 angstrom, 1.71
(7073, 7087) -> 0.0 angstrom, 1.65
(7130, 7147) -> -0.8 angstrom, 1.72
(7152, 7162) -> -0.3 angstrom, 1.69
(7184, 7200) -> 0.1 angstrom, 1.63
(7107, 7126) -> -0.6 angstrom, 1.69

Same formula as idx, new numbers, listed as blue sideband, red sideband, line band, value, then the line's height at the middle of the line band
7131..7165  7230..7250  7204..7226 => 1.4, 1.68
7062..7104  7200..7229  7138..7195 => -1.9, 1.62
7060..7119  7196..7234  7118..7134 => -0.6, 1.64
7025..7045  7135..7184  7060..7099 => -1.0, 1.64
